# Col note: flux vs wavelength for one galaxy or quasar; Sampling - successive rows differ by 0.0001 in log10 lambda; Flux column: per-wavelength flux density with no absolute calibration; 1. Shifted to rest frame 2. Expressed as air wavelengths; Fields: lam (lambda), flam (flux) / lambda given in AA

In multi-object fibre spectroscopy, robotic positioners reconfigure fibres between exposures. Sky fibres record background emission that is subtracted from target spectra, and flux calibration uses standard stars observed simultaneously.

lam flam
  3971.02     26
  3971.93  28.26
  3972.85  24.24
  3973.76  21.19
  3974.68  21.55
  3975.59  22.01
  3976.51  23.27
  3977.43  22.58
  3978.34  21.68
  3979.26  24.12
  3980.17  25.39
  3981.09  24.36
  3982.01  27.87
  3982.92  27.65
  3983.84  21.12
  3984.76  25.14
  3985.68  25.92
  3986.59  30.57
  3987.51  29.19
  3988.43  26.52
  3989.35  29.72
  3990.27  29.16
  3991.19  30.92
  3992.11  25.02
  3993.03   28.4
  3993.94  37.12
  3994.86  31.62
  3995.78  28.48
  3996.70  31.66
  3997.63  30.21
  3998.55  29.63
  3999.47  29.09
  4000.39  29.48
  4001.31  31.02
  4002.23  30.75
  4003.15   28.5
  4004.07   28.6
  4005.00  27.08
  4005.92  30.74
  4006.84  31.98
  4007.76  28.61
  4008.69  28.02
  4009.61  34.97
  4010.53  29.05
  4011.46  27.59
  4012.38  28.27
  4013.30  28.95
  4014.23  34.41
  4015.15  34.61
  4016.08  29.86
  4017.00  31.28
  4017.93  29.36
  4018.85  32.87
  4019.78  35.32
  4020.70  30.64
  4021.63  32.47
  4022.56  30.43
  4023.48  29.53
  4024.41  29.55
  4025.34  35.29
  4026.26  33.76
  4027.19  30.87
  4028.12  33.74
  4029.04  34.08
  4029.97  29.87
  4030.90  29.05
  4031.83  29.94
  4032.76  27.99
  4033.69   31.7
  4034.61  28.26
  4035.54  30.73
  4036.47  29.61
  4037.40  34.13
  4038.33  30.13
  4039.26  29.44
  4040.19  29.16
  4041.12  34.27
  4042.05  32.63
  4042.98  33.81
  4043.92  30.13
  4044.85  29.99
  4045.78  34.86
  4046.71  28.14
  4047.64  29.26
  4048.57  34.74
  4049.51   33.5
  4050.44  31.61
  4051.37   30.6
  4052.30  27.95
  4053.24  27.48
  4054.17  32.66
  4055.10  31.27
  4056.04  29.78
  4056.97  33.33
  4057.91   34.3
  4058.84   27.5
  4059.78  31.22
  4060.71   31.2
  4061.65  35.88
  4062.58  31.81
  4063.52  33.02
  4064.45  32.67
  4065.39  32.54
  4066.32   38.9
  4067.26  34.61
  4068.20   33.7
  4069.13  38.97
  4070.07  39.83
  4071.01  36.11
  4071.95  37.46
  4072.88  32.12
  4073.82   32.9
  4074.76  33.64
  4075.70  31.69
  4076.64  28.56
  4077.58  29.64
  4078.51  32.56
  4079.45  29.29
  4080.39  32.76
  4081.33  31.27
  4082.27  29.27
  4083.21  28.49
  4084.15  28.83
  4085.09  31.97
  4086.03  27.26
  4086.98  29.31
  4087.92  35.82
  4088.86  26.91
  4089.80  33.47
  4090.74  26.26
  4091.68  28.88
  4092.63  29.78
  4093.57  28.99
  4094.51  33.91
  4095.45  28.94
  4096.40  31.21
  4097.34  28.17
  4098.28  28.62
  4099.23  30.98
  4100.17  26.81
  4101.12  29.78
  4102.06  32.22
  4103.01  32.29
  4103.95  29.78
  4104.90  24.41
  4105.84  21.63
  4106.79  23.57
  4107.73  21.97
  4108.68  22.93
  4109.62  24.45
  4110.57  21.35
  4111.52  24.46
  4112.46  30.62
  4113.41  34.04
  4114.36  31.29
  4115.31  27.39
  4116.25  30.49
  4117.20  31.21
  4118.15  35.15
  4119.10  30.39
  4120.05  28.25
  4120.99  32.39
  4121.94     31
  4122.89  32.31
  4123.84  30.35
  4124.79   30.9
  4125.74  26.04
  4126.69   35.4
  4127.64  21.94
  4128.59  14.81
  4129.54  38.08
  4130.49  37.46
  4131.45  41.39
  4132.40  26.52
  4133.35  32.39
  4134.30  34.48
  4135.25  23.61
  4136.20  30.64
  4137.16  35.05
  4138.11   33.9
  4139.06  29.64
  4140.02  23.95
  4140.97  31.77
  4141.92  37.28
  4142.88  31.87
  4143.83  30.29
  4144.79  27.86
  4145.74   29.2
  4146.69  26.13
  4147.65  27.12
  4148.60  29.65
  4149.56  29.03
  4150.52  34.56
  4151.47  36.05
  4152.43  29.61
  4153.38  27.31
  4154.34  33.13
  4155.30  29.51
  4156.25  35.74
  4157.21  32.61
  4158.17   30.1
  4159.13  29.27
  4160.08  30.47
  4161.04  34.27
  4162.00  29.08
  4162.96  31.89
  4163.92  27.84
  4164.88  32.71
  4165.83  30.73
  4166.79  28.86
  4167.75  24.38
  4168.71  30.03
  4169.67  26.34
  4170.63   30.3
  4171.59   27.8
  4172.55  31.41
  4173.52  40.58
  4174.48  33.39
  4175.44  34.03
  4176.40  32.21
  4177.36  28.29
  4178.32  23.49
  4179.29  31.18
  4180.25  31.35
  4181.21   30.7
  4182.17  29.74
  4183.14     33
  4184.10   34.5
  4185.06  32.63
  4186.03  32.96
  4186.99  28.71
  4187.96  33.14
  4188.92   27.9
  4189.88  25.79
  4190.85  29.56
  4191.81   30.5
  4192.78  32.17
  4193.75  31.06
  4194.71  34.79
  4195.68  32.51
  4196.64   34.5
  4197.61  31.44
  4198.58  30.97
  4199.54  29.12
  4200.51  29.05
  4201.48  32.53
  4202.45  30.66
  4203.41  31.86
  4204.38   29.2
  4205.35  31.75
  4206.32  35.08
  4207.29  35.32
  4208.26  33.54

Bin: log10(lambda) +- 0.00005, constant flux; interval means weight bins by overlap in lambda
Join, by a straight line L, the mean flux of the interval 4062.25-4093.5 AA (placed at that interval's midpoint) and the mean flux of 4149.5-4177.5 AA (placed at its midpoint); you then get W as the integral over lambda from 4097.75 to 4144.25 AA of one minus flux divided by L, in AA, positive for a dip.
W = 3.0 AA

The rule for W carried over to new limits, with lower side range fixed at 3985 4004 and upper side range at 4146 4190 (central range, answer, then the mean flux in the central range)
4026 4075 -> -3.69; 32.2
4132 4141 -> 0.10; 30.2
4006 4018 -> -0.36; 30.6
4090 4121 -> 1.78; 28.6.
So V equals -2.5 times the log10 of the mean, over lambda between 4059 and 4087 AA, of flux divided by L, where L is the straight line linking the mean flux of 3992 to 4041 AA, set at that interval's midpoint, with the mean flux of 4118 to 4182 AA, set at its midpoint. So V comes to -0.07 mag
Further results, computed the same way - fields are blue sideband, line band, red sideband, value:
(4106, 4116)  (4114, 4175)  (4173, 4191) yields -0.08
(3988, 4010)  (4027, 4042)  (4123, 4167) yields -0.03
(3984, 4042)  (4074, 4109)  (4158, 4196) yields 0.05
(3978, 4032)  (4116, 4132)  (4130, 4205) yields -0.01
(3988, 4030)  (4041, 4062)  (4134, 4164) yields -0.03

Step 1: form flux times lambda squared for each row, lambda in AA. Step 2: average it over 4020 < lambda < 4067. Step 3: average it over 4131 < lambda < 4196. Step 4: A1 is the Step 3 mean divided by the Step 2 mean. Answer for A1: 1.0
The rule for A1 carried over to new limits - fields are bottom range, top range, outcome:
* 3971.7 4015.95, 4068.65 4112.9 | 1.11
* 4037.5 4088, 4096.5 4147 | 0.95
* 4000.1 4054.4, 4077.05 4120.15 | 0.97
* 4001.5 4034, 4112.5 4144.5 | 1.06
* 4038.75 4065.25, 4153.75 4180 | 1.03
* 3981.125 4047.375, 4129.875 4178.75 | 1.09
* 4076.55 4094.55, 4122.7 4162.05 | 1.05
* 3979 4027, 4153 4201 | 1.13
